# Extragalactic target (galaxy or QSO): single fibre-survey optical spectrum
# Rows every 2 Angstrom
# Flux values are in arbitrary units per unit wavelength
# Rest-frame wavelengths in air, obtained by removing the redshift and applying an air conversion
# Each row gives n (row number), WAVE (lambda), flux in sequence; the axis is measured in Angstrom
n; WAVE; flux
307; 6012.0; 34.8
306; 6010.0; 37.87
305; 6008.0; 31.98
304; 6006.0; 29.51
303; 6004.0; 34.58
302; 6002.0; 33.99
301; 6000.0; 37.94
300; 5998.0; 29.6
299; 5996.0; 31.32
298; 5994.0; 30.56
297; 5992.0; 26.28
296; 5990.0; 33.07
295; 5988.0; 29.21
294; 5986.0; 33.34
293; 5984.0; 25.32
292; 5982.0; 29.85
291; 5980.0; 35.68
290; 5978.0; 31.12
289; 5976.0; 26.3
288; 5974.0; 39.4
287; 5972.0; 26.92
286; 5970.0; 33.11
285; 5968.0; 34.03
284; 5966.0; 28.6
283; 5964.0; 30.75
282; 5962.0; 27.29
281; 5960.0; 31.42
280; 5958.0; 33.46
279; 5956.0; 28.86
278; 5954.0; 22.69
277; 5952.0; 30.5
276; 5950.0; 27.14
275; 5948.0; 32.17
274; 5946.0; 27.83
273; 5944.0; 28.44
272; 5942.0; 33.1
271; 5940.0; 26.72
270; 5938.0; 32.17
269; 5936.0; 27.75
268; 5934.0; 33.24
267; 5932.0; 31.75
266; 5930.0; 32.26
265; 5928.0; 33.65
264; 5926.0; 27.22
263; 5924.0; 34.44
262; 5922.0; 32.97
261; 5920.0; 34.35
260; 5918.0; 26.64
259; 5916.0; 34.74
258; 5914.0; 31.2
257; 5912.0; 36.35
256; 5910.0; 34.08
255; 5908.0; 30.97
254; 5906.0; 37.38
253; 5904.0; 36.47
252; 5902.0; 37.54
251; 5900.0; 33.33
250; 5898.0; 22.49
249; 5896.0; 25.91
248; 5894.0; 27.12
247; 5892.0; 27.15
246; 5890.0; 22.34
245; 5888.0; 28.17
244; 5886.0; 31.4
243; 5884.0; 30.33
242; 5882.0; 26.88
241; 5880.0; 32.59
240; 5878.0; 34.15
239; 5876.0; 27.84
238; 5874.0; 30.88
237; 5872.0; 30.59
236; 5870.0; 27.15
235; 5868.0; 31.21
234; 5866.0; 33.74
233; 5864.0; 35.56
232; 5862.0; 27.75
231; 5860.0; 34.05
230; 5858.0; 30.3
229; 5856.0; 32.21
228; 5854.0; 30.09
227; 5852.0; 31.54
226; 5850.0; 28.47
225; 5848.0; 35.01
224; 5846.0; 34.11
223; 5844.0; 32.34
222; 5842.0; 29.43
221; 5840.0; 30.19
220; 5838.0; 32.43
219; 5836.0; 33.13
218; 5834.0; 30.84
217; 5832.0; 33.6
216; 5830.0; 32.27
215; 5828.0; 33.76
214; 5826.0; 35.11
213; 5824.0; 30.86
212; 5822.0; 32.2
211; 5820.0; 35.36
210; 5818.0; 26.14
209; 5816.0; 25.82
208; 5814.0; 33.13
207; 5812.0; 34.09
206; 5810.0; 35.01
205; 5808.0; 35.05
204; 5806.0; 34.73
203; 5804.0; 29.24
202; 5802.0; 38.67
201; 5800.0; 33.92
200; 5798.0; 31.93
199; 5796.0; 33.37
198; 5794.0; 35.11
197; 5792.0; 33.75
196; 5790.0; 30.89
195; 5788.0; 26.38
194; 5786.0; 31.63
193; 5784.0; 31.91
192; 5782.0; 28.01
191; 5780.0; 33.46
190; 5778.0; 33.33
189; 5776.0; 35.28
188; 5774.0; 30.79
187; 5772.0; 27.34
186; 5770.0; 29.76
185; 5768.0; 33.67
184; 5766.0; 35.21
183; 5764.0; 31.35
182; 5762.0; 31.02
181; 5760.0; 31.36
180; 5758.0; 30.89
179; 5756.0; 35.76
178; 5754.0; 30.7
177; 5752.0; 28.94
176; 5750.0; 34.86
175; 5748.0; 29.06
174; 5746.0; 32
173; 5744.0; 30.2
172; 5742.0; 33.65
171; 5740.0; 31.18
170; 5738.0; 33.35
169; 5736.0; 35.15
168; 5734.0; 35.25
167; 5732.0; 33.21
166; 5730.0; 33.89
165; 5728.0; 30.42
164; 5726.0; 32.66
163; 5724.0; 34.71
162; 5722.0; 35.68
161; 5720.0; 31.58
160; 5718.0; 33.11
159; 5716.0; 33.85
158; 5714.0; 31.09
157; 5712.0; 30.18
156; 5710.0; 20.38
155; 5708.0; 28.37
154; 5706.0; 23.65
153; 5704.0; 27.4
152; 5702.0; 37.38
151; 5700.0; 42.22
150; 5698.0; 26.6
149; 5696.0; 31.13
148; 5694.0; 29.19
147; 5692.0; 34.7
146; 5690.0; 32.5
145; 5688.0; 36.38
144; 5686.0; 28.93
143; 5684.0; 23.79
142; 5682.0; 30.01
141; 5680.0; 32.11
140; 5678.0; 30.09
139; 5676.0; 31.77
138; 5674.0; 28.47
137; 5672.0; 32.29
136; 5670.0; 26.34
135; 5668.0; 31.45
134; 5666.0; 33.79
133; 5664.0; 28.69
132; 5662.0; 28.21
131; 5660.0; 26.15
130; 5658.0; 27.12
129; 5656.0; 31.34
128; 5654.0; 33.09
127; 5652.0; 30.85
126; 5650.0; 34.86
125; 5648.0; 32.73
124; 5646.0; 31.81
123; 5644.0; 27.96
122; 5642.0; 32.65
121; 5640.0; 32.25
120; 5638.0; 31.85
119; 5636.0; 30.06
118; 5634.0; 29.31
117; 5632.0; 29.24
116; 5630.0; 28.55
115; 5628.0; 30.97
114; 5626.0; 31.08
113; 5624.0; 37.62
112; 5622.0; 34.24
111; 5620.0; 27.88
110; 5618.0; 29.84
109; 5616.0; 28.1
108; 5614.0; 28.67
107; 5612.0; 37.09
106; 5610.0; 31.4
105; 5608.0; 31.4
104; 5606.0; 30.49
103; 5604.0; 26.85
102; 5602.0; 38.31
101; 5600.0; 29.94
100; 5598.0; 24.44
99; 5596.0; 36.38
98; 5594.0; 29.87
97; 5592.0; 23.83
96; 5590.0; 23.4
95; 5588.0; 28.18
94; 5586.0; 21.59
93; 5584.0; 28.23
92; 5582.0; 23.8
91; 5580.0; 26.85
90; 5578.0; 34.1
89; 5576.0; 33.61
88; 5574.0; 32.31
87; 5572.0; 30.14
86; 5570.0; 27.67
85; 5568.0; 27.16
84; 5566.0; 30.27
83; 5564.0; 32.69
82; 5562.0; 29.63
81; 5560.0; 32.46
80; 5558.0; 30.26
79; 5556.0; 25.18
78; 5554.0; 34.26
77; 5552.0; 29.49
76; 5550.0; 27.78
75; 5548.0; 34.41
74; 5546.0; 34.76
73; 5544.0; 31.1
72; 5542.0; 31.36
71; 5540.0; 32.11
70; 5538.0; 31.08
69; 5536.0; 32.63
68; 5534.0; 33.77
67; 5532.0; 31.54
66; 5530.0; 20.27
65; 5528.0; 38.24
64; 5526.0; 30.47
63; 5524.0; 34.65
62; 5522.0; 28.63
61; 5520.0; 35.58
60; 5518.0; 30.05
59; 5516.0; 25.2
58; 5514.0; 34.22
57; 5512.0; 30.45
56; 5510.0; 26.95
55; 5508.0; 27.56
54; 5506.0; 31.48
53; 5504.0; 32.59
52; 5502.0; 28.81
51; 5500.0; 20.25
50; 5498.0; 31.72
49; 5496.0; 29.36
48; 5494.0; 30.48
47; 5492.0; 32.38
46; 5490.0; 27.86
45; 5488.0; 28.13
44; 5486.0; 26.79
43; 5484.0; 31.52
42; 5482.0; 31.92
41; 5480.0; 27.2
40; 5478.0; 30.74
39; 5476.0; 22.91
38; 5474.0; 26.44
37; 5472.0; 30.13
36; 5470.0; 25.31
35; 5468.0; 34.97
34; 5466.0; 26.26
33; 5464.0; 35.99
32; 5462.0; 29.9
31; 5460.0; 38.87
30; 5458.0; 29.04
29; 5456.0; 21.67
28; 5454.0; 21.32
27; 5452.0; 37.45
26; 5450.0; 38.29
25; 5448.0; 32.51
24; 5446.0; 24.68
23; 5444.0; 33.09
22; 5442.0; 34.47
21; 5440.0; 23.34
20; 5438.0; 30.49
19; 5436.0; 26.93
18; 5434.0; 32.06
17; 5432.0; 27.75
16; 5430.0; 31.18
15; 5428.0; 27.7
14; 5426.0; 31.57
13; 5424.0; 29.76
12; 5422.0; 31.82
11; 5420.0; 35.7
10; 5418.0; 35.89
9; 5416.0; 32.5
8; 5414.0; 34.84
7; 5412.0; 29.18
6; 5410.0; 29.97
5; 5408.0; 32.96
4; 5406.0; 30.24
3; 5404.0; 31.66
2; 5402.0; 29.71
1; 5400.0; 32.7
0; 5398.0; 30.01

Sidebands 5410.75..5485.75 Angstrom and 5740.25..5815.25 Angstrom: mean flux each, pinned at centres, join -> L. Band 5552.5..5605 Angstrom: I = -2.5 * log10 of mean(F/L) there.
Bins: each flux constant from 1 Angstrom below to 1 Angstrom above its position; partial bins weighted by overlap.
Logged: 0.07 mag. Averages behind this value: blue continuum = 30.4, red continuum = 32.3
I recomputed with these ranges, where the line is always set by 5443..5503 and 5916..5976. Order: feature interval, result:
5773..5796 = -0.06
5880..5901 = 0.10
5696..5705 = -0.11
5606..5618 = -0.05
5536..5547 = -0.09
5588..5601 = 0.07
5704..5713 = 0.17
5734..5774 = -0.06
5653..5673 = 0.00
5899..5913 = -0.15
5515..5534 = -0.04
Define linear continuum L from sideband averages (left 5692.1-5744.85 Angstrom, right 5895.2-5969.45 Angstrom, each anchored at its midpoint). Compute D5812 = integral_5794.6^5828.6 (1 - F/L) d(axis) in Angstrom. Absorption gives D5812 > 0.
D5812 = -1.5 Angstrom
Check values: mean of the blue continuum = 31.8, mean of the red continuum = 31.1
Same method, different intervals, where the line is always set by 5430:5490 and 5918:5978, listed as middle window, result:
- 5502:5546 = -1.8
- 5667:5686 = 0.3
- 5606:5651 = -2.0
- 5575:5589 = 0.9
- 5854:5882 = -0.7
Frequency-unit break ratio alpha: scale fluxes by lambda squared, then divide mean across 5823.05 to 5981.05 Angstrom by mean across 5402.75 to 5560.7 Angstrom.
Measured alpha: 1.18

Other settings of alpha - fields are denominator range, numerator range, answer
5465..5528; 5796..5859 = 1.23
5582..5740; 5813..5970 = 1.09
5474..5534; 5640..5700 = 1.10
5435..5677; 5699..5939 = 1.15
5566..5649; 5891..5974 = 1.15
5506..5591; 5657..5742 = 1.09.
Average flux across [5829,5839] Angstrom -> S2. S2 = 32.5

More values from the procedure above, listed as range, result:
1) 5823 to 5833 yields 33.1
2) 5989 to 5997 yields 30.3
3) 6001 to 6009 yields 32.5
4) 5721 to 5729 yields 33.4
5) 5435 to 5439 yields 28.7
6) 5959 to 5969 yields 30.4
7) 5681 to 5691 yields 30.3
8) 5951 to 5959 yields 28.9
